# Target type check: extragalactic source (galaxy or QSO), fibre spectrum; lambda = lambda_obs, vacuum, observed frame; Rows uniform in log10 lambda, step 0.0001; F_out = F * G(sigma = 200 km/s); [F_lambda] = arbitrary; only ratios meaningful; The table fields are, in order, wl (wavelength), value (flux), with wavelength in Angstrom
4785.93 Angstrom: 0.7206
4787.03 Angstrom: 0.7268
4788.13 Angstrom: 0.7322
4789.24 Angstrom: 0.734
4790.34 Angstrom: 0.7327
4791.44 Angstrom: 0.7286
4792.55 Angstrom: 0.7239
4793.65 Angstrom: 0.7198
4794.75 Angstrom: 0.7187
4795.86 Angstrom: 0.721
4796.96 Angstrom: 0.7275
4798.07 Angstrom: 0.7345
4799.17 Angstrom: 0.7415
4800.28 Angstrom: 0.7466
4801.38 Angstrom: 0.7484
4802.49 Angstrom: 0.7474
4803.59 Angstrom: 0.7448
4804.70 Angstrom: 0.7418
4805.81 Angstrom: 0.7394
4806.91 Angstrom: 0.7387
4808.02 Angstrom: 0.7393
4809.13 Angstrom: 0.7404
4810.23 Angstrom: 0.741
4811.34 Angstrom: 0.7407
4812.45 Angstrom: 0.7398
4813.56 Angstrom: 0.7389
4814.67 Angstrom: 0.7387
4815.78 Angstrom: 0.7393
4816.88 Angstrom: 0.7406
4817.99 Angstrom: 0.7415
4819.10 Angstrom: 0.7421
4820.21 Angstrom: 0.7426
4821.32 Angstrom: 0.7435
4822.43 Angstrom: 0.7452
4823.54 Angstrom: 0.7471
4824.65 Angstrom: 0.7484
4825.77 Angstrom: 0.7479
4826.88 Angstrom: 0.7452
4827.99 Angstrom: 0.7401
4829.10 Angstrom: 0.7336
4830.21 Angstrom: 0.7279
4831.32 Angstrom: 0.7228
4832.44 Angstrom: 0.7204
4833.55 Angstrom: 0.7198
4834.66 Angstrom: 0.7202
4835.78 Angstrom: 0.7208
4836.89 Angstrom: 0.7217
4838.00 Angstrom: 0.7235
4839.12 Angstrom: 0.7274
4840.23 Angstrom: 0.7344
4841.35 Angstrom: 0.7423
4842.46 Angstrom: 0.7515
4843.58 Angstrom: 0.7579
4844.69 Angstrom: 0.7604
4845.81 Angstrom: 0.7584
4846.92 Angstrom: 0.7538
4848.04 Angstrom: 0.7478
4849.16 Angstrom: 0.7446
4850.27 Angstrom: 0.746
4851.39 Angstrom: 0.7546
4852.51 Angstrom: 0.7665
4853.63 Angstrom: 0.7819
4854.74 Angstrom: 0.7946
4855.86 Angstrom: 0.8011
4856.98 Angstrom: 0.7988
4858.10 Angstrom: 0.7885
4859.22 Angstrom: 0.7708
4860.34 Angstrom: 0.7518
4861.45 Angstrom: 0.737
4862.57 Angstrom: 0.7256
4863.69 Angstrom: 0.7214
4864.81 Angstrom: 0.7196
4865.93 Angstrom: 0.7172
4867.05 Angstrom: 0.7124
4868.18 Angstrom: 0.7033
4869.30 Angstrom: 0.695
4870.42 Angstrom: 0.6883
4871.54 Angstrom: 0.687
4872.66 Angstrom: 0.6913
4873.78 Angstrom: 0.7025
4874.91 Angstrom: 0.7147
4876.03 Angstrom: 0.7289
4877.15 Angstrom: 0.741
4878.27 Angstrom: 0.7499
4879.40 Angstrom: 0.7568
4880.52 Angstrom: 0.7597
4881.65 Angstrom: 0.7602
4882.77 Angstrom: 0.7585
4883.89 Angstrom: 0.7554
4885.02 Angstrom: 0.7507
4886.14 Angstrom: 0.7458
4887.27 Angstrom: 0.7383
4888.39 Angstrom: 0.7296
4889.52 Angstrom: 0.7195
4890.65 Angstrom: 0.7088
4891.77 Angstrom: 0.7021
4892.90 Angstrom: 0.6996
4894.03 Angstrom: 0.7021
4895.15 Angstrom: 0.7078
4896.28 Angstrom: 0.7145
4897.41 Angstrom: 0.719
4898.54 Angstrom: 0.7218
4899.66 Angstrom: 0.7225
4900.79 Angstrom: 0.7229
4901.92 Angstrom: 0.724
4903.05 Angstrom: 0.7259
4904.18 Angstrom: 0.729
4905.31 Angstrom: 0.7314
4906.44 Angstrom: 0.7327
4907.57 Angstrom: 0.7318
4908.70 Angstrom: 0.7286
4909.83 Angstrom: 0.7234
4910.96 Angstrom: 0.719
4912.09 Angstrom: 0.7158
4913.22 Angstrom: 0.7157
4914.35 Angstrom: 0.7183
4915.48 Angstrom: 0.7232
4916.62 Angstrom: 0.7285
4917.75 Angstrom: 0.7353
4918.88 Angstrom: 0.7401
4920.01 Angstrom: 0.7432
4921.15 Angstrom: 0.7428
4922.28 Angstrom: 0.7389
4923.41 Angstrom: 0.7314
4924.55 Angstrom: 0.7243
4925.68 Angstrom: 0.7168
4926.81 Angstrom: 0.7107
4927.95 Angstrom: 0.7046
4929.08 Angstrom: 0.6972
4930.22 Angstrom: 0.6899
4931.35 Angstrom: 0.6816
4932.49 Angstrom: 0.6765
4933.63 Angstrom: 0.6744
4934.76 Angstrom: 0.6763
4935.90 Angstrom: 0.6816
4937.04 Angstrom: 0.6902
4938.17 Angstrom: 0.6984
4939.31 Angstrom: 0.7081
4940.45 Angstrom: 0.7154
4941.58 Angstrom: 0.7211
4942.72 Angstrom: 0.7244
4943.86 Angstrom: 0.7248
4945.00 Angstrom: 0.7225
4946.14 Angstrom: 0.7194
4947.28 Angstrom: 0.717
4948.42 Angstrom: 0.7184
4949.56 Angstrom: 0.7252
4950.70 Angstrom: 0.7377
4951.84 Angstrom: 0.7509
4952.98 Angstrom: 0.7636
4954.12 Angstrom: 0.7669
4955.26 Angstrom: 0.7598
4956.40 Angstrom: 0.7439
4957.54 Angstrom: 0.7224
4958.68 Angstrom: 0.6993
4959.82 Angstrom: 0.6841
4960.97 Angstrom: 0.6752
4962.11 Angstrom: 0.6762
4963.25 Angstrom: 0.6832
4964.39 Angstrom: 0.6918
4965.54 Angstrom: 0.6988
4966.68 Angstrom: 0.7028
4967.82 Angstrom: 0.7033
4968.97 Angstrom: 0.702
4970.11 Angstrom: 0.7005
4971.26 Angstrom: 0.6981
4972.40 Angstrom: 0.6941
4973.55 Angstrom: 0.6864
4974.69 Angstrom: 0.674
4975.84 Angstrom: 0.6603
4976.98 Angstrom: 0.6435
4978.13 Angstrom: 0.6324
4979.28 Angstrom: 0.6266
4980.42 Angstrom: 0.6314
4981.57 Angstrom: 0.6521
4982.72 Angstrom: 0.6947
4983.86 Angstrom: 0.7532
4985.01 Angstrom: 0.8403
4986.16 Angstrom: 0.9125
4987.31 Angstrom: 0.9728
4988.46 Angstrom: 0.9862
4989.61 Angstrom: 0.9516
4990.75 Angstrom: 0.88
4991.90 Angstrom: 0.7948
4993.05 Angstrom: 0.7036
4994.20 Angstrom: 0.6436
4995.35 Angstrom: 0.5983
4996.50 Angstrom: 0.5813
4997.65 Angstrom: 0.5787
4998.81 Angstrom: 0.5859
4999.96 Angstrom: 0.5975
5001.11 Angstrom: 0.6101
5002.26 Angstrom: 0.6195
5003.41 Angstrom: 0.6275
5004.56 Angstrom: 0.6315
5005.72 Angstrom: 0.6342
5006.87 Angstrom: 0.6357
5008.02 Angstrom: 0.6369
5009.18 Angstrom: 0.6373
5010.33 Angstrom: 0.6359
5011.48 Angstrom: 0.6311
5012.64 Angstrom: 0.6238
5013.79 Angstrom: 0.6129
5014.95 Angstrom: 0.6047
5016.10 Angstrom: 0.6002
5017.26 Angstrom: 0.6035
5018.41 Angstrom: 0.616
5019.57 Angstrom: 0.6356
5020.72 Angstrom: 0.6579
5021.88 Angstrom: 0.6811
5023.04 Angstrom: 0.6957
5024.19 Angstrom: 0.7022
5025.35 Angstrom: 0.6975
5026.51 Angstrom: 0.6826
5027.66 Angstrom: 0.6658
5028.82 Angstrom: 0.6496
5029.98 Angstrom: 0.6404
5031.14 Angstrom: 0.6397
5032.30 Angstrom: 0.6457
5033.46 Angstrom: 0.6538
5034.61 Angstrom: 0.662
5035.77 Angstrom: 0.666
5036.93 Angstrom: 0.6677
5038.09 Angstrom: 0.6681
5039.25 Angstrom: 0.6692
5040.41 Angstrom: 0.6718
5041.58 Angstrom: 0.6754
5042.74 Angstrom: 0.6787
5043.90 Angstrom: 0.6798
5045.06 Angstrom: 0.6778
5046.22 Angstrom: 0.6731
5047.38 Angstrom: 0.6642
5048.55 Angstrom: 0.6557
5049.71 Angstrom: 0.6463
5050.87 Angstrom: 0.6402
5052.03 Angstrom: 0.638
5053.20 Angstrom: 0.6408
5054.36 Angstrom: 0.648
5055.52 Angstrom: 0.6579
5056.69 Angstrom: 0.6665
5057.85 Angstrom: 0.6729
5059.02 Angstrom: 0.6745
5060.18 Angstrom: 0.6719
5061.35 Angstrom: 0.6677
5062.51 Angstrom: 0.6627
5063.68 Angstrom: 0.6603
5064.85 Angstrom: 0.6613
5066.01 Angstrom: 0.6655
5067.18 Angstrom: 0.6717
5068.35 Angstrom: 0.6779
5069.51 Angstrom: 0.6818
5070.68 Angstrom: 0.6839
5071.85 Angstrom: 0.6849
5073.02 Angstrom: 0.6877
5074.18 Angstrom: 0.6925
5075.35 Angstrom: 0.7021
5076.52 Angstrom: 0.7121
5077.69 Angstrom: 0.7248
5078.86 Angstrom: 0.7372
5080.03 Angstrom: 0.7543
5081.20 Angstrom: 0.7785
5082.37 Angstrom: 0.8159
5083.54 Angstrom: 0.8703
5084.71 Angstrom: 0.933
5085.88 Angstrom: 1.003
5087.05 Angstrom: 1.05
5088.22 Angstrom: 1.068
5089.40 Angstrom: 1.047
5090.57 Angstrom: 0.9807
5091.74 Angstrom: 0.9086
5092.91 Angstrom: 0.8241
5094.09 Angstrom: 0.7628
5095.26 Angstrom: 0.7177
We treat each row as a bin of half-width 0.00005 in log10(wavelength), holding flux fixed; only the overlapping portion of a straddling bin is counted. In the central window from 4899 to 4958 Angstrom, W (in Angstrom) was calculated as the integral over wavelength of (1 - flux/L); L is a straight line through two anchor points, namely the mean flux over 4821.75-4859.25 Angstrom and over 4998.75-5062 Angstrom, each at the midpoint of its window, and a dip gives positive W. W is -1.5 Angstrom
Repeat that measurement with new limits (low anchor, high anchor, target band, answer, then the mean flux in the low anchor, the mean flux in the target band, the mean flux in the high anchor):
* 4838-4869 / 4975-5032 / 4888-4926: 0.0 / 0.75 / 0.723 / 0.678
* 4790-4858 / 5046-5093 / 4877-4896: 0.2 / 0.743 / 0.734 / 0.745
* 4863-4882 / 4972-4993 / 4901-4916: 0.2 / 0.72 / 0.725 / 0.76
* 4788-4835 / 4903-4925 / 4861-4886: 0.2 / 0.737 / 0.726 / 0.729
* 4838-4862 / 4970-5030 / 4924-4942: 0.5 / 0.76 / 0.698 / 0.68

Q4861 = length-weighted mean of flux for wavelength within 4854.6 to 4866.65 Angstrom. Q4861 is 0.755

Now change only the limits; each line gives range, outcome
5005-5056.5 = 0.652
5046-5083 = 0.684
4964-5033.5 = 0.68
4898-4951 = 0.717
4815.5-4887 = 0.74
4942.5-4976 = 0.711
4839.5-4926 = 0.735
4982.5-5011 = 0.71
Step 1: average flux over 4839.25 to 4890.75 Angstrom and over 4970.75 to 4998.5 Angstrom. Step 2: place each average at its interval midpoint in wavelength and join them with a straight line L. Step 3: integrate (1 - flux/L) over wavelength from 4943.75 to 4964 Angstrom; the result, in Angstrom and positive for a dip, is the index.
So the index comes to 0.3 Angstrom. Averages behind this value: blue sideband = 0.742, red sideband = 0.727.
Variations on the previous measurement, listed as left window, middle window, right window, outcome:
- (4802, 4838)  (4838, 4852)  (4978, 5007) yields -0.3 Angstrom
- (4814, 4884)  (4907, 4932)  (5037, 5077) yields -0.2 Angstrom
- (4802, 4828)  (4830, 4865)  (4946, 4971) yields -0.6 Angstrom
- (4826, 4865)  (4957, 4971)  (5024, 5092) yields 0.7 Angstrom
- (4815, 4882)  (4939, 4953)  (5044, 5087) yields 0.0 Angstrom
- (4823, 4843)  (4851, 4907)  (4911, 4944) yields -0.8 Angstrom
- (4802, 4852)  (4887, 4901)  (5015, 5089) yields 0.2 Angstrom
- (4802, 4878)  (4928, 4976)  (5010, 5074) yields -0.8 Angstrom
